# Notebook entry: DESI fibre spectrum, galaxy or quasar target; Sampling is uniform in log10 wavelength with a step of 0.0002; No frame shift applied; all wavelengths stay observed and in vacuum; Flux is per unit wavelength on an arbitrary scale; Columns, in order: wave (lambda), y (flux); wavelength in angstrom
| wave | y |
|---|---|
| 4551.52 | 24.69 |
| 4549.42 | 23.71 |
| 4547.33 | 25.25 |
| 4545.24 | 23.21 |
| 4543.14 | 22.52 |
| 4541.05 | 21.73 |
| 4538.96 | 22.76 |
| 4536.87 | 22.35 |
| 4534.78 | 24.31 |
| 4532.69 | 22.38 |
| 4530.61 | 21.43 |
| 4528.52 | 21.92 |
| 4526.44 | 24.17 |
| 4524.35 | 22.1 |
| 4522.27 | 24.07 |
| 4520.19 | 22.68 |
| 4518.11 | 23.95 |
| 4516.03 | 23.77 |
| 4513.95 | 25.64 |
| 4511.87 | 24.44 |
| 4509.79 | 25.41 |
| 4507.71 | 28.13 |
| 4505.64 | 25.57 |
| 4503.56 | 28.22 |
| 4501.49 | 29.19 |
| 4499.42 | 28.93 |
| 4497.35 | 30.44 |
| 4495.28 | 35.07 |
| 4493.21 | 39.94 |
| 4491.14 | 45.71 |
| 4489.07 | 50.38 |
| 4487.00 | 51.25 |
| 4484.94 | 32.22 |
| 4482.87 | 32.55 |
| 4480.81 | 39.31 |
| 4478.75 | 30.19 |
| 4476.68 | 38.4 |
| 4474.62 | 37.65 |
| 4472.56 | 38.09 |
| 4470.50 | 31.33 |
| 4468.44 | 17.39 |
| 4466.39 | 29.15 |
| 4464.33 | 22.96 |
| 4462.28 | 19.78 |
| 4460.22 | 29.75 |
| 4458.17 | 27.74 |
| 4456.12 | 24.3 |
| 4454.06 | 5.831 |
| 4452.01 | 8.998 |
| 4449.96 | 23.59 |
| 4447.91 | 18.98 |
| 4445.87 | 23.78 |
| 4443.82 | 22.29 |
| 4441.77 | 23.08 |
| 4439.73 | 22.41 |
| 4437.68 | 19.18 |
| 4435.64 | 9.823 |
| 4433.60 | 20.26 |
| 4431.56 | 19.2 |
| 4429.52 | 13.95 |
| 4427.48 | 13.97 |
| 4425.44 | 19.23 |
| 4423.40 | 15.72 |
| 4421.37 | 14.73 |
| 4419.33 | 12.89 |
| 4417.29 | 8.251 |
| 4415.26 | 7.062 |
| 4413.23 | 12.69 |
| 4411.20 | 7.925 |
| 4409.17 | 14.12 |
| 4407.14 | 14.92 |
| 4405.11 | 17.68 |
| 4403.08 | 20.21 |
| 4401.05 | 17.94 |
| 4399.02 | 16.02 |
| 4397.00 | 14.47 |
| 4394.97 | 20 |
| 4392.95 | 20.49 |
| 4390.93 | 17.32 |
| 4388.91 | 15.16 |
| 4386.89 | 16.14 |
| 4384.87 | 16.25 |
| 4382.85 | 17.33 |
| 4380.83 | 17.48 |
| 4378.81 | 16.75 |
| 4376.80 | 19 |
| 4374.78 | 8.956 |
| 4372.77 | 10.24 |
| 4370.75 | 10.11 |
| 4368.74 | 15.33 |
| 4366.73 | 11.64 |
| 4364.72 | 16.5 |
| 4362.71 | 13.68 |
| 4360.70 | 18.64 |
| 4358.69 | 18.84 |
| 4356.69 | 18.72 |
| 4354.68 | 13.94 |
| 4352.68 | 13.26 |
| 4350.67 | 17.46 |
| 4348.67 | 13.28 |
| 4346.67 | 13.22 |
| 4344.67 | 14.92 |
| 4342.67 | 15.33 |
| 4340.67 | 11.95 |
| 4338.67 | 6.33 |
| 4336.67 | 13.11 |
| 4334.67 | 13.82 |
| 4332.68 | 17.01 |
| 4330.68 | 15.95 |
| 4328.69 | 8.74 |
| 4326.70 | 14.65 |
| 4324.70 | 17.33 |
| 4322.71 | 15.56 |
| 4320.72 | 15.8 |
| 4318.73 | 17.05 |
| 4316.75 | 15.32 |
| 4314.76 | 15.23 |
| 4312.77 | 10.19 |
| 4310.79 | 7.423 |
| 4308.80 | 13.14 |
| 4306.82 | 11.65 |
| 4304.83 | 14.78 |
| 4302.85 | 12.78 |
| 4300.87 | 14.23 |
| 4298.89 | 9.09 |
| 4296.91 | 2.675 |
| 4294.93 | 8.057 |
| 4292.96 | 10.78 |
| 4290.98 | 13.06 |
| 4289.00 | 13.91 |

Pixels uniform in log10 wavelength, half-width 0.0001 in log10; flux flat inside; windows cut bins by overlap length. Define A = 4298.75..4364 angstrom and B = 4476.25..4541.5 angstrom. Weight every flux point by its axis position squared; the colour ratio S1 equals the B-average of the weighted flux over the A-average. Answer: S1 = 2.25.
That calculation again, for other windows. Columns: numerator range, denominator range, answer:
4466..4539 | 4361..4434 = 2.07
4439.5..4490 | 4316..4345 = 2.12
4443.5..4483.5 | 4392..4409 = 1.54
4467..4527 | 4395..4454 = 2.00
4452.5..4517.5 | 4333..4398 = 2.14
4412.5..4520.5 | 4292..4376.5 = 2.01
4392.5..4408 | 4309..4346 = 1.34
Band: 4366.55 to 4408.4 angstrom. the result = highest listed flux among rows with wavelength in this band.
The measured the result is 20.49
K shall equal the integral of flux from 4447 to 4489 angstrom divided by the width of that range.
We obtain 28.5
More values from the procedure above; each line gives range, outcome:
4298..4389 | 14.2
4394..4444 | 15.8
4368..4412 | 15.7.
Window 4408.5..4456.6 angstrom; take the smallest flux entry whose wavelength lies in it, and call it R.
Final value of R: 5.831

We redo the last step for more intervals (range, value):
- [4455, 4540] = 17.39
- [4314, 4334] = 8.74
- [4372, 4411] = 8.956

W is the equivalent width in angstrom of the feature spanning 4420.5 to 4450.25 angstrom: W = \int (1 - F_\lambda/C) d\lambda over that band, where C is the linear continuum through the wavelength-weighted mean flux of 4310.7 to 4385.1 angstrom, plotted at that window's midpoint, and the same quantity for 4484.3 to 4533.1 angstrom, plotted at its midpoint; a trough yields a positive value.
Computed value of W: 5.4 angstrom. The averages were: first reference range 14.4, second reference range 29.5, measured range 18.6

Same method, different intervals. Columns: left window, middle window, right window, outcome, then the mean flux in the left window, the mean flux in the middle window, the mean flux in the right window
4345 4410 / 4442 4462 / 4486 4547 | 1.5 angstrom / 15.8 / 20.6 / 27.9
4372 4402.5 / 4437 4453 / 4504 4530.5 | -0.4 angstrom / 16.3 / 20.3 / 24.3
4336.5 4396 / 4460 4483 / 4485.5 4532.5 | -4.2 angstrom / 15.1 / 30.5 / 29.5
